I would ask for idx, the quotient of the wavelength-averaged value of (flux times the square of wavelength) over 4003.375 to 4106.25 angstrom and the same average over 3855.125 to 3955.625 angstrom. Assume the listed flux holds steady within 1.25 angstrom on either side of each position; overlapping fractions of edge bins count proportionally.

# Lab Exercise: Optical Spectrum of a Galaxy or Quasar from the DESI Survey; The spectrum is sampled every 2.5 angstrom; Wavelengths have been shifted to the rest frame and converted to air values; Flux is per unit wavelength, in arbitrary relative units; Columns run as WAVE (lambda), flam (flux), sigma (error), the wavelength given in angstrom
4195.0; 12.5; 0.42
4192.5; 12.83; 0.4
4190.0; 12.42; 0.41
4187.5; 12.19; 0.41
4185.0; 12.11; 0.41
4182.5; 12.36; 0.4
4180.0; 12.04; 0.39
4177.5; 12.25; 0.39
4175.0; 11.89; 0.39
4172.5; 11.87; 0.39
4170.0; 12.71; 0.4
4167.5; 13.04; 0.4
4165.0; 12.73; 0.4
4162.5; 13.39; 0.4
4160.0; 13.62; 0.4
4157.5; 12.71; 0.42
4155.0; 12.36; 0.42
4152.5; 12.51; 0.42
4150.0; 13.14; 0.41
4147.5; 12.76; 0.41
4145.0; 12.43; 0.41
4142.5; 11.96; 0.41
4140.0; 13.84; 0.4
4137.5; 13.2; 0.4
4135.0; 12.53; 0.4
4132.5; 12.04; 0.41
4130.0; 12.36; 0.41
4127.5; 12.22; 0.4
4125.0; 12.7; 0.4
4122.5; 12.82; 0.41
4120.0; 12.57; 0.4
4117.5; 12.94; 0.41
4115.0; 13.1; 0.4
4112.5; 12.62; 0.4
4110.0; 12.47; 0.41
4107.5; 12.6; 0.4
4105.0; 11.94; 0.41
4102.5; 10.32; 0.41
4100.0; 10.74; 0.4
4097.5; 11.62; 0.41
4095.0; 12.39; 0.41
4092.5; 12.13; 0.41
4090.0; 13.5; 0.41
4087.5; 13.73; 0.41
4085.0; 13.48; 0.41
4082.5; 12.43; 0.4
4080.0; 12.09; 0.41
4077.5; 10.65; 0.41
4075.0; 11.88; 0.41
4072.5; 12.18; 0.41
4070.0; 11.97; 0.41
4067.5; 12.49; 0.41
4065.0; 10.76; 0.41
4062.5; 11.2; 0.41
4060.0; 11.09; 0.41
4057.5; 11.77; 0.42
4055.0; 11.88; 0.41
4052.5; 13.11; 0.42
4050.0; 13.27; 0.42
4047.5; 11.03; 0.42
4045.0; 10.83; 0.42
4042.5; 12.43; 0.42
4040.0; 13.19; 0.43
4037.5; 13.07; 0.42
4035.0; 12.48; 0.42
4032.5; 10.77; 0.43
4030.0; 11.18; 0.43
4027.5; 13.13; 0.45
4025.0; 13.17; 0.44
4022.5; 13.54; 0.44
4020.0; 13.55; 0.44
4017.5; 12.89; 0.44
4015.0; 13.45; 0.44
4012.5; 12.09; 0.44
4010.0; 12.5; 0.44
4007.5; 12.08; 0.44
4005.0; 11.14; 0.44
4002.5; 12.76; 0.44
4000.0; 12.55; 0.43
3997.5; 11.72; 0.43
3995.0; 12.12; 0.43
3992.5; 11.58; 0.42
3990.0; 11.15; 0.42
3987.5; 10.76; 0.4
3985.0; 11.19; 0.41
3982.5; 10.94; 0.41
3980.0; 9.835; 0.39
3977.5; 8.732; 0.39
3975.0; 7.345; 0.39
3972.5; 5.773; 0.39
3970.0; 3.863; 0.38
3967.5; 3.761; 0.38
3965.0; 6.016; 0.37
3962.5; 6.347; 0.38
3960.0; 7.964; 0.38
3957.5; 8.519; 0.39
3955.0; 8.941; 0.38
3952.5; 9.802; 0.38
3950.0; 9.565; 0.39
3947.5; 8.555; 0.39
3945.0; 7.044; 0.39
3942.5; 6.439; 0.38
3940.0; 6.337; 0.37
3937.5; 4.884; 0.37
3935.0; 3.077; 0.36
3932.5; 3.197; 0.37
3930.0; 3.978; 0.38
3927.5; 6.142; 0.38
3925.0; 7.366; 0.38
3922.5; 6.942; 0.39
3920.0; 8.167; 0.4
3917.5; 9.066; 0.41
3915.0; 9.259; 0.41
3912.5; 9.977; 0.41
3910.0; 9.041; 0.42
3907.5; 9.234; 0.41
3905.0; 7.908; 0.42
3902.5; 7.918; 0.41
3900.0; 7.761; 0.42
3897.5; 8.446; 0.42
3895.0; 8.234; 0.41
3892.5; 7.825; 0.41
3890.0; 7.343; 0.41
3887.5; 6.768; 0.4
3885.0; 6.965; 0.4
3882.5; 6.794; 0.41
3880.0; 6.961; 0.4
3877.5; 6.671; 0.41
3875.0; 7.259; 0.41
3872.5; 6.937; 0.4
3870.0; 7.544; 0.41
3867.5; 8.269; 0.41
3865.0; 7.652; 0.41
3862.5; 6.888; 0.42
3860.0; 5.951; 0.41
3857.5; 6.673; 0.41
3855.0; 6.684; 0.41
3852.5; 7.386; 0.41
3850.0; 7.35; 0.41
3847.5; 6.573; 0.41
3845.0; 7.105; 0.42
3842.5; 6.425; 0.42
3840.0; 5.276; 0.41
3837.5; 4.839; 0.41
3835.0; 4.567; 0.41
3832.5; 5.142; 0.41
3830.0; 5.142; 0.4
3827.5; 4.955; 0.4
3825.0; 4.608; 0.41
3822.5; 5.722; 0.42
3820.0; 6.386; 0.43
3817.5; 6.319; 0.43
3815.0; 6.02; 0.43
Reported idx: 1.79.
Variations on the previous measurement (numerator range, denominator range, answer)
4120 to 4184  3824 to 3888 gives 2.27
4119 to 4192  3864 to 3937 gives 1.96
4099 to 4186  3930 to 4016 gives 1.54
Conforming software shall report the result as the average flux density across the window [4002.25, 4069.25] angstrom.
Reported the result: 12.2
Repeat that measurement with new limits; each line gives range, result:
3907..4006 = 8.26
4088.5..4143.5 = 12.4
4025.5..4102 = 12.1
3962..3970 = 5.05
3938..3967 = 7.6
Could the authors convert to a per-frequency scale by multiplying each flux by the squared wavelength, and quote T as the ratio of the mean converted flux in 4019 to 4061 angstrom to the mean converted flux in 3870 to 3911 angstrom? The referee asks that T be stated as 1.74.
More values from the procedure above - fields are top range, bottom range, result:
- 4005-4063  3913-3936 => 2.00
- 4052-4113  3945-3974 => 1.78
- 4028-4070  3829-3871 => 2.05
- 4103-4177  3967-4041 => 1.21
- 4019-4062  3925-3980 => 1.95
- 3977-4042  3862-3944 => 1.77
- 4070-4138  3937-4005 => 1.50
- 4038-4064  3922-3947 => 2.28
